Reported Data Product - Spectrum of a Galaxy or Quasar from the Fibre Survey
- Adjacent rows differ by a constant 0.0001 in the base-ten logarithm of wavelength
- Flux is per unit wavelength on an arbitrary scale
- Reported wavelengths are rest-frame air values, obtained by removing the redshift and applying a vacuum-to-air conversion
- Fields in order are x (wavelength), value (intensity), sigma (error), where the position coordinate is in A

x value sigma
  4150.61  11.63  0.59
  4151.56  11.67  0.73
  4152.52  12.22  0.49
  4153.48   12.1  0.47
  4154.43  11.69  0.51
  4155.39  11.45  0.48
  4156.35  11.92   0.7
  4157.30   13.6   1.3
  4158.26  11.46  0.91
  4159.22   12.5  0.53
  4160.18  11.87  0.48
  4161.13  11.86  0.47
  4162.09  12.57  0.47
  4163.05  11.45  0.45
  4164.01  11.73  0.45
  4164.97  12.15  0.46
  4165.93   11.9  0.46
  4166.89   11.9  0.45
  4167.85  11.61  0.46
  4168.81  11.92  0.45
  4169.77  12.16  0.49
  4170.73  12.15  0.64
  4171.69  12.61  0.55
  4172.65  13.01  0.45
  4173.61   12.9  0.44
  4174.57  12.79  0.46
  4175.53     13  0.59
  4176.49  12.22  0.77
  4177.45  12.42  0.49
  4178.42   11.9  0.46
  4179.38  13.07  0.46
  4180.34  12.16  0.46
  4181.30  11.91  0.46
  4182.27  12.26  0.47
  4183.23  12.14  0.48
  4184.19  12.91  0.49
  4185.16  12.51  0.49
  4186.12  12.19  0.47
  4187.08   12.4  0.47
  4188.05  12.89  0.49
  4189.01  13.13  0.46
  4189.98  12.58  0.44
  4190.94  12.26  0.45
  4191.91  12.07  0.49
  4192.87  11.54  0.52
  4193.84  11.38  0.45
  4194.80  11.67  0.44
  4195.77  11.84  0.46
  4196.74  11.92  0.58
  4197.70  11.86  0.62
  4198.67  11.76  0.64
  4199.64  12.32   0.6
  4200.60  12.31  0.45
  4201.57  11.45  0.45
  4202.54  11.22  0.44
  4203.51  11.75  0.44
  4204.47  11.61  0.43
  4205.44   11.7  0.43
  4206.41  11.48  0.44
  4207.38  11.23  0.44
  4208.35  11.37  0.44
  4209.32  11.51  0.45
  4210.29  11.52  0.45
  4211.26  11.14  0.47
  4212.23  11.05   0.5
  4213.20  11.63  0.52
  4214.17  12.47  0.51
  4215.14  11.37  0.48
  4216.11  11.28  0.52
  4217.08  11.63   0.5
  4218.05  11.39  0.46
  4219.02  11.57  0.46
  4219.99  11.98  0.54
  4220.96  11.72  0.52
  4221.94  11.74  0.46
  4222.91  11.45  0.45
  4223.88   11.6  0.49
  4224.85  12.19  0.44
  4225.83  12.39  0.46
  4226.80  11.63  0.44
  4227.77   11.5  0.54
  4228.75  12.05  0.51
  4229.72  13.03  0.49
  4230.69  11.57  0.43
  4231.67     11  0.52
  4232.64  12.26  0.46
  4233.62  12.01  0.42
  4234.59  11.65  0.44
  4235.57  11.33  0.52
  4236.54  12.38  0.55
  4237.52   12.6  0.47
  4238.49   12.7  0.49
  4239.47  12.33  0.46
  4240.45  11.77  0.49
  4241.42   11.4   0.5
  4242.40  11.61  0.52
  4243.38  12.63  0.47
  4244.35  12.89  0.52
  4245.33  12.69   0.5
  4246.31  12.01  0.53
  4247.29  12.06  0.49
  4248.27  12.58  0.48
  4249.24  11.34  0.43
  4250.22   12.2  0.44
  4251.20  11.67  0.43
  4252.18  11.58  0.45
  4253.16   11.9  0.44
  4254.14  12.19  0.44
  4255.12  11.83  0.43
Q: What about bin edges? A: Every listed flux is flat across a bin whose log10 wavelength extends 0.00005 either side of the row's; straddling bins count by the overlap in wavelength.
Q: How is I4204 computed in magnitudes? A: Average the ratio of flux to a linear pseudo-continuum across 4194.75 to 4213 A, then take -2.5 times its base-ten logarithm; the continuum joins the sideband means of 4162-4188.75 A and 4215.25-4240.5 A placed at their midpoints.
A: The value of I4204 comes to 0.04 mag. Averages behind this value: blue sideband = 12.3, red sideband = 11.9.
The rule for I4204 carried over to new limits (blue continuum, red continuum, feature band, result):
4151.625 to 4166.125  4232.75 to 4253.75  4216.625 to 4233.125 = 0.02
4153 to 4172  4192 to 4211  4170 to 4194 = -0.05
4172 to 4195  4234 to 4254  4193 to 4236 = 0.05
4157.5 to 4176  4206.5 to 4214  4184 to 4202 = -0.04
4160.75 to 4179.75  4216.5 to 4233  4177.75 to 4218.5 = 0.01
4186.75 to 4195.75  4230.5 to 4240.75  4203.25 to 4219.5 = 0.05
